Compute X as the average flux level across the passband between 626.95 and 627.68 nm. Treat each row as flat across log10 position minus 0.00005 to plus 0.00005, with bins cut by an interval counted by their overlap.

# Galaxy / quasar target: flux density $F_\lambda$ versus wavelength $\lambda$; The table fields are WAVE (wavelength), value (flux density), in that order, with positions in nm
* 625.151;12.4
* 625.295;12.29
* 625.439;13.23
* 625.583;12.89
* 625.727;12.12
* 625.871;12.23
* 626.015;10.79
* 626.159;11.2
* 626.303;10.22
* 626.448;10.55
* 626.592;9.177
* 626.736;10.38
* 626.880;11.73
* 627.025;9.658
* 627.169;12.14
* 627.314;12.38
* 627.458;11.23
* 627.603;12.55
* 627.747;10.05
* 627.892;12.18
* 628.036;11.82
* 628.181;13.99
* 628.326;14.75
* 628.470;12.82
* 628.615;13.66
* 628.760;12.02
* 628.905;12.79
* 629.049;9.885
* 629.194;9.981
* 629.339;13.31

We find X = 11.6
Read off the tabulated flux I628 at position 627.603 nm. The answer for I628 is 12.55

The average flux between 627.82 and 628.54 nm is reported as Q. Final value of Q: 13.1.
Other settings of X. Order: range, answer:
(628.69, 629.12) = 11.6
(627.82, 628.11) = 12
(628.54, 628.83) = 12.8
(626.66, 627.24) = 11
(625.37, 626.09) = 12.3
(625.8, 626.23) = 11.4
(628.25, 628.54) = 13.8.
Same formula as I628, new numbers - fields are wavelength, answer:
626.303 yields 10.22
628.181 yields 13.99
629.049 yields 9.885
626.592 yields 9.177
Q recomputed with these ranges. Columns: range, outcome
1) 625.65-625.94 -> 12.2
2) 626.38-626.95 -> 10.5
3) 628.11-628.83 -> 13.4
